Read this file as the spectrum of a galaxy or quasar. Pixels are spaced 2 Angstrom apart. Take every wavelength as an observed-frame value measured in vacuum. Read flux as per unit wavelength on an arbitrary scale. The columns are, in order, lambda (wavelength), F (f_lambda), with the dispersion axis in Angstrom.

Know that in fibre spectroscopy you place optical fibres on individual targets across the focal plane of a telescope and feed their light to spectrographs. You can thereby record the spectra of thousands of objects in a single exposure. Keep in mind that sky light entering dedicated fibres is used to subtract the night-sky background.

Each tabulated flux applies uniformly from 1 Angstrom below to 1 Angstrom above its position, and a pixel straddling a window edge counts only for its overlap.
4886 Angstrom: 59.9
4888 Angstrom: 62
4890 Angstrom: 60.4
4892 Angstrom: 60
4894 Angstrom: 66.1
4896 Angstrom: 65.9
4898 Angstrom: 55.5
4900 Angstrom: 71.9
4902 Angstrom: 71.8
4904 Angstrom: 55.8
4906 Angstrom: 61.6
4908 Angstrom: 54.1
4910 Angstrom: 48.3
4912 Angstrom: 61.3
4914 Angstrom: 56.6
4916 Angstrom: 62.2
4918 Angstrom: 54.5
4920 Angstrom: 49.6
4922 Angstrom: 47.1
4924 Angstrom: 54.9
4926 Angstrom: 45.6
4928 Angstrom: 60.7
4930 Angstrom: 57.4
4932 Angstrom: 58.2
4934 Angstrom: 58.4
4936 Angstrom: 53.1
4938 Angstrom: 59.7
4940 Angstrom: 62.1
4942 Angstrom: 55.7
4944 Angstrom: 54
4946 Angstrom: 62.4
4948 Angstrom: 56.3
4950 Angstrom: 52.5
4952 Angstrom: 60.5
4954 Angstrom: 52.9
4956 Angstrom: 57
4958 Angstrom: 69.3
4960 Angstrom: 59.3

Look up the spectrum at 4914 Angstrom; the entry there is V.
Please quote 56.6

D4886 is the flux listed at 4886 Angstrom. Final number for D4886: 59.9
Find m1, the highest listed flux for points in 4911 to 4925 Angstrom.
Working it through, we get 62.2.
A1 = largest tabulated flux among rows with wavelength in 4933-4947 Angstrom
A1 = 62.4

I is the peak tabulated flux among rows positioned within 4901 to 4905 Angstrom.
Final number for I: 71.8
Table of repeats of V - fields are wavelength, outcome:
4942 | 55.7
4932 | 58.2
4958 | 69.3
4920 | 49.6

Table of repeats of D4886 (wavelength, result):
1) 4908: 54.1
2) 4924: 54.9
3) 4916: 62.2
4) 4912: 61.3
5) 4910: 48.3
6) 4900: 71.9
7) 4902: 71.8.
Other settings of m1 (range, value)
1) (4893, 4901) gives 71.9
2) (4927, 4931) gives 60.7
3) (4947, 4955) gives 60.5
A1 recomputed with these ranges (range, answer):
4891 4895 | 66.1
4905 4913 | 61.6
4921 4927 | 54.9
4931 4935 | 58.4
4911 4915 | 61.3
